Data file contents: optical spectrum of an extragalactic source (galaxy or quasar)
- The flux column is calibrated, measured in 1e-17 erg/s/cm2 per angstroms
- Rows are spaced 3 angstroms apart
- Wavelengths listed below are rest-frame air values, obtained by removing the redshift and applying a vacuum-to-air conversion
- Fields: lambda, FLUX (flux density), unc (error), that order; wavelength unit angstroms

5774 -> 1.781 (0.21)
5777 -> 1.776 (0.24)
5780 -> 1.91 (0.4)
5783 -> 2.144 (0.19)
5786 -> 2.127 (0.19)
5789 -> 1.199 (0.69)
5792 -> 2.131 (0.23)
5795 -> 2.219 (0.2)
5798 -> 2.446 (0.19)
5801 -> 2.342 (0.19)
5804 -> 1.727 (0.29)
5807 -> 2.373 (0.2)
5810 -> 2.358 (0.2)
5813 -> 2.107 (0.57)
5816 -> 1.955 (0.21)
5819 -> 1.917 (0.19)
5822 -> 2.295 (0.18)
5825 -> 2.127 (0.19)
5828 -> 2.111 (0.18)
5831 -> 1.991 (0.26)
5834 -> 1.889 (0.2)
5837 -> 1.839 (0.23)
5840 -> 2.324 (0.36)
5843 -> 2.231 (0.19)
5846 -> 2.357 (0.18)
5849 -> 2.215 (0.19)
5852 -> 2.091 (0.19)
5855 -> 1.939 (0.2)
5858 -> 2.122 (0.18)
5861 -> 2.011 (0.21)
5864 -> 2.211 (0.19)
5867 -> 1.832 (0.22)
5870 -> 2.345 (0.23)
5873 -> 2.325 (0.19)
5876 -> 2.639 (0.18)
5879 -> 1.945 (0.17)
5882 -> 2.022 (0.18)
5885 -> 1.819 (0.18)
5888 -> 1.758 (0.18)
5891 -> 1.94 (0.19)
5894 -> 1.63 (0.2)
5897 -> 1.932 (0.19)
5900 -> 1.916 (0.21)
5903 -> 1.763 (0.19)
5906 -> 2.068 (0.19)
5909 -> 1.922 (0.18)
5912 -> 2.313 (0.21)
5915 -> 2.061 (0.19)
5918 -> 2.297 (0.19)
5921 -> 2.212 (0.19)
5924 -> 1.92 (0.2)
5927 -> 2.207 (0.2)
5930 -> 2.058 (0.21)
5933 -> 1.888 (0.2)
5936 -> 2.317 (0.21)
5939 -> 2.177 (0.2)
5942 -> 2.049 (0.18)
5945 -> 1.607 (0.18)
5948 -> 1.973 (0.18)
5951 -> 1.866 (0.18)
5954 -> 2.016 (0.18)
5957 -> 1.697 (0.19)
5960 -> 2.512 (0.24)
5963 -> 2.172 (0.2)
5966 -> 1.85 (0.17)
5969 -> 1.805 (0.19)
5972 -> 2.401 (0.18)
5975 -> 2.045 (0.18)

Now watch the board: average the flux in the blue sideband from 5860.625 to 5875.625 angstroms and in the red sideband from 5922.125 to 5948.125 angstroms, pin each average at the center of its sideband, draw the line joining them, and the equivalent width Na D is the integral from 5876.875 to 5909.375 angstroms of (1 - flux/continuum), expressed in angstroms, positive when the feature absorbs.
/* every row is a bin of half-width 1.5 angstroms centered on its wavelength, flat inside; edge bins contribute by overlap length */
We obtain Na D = 3.57 angstroms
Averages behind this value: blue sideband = 2.19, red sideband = 2.03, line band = 1.9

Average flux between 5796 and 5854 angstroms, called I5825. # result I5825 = 2.14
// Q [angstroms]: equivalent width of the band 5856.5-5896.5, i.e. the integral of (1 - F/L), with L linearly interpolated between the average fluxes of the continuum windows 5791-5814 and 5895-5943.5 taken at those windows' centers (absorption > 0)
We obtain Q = 1.5 angstroms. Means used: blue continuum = 2.22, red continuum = 2.06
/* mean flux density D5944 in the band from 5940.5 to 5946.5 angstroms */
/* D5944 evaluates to 1.83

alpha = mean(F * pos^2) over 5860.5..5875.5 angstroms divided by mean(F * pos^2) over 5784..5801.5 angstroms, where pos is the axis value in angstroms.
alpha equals 1.09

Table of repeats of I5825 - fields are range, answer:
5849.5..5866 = 2.08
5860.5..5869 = 2.04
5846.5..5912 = 2.03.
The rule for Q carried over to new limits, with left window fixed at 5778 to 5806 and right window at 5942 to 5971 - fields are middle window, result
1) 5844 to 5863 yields -1.2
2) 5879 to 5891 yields 0.6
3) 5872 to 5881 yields -1.3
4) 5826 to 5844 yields -0.5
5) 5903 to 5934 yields -1.7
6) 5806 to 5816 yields -1.0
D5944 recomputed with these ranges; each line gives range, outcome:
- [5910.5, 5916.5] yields 2.19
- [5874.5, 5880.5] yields 2.29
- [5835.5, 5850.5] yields 2.19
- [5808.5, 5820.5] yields 2.08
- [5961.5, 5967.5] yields 2.01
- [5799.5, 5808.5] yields 2.15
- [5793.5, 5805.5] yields 2.18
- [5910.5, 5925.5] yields 2.16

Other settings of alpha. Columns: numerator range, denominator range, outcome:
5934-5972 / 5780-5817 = 1.02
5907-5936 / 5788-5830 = 1.04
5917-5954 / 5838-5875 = 0.97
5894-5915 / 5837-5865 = 0.93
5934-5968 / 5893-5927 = 1.01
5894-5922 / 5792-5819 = 0.97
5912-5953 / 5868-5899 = 1.03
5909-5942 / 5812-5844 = 1.06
